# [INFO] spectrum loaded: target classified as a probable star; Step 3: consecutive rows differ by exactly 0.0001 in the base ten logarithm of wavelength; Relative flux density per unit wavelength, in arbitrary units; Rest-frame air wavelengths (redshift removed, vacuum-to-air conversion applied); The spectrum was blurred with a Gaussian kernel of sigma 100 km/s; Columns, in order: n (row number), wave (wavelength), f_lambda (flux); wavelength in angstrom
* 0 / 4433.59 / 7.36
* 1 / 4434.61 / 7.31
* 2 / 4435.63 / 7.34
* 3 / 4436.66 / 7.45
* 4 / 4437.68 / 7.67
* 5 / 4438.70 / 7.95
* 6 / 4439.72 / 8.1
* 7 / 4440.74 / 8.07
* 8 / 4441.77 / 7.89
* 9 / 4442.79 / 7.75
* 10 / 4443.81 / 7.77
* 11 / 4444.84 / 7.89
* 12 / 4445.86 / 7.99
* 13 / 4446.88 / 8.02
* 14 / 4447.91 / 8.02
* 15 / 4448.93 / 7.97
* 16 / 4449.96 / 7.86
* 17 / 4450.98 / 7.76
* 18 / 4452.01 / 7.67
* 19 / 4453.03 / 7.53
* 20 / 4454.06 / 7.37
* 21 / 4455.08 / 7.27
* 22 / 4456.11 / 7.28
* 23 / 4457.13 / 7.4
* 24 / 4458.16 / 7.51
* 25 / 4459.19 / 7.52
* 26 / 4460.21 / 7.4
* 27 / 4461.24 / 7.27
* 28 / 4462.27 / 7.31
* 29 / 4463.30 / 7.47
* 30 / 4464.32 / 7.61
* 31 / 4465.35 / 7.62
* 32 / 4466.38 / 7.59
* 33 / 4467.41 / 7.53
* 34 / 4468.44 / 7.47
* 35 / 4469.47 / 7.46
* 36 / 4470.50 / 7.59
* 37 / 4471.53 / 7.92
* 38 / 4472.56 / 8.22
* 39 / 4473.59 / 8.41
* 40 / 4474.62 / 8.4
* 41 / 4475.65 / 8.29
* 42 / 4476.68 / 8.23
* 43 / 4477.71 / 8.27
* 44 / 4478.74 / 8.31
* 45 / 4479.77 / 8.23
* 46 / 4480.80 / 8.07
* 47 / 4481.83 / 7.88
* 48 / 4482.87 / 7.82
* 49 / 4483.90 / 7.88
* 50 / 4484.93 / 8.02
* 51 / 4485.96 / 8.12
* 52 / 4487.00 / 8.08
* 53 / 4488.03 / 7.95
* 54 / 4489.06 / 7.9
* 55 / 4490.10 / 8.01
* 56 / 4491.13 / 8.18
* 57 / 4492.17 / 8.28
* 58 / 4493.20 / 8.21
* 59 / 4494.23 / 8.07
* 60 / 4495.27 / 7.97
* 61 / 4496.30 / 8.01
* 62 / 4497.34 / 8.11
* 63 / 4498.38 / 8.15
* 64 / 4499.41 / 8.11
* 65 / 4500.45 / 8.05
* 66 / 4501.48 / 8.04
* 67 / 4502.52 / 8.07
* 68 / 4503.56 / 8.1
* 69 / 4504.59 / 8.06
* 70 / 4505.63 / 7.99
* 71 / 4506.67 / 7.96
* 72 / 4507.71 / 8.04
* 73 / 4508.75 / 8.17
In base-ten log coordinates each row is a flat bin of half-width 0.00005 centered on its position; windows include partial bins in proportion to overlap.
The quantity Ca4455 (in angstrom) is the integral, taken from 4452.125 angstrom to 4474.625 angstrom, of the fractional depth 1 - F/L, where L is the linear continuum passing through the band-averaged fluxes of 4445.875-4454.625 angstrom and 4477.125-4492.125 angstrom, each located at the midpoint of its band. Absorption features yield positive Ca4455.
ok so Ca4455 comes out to 0.9 angstrom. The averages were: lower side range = 7.79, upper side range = 8.06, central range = 7.58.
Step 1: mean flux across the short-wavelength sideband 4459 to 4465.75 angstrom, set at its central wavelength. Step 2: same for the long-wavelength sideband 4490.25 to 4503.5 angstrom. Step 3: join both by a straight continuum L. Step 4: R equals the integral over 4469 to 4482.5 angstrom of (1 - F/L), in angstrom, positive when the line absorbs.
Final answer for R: -0.7 angstrom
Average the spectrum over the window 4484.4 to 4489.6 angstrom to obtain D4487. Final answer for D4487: 8.01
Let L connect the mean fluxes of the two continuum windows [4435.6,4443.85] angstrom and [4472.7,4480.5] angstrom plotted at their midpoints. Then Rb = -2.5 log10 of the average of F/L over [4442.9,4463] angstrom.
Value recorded 0.05 mag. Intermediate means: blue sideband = 7.8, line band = 7.62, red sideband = 8.3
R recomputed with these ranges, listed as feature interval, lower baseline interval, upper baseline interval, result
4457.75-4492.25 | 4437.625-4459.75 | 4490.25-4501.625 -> 0.3 angstrom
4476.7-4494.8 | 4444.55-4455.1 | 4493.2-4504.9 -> -0.2 angstrom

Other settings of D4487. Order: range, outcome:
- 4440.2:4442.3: 7.97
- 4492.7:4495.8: 8.09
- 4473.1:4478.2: 8.32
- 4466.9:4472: 7.59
